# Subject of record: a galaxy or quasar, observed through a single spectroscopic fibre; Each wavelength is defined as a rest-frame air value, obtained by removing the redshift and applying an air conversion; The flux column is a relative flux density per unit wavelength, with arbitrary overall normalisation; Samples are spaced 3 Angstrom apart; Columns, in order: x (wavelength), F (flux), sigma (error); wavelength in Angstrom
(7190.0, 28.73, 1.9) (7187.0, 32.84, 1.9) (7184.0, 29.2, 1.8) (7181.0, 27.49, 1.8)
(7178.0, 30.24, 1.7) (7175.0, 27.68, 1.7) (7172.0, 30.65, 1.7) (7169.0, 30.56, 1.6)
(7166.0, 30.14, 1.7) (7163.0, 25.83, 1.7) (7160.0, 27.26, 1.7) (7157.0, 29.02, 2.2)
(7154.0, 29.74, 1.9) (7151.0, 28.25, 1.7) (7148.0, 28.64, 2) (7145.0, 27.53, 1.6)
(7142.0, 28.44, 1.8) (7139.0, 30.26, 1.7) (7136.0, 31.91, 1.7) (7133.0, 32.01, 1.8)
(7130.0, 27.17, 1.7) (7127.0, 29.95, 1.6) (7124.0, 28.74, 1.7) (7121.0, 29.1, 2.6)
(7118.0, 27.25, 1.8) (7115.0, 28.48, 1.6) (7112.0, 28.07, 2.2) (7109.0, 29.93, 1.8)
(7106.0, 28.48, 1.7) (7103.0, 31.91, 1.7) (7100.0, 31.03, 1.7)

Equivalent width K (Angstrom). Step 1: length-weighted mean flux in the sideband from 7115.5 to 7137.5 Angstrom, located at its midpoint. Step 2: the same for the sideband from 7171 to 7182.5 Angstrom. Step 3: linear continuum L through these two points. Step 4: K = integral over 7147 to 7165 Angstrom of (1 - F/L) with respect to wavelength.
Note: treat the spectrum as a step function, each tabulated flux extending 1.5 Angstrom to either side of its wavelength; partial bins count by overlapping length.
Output 0.6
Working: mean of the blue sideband 29.4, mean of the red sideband 28.9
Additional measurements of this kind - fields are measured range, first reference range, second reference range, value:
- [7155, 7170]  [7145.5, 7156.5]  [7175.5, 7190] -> 0.3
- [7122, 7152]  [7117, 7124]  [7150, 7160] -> -0.8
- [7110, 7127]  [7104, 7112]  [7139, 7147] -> 0.3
